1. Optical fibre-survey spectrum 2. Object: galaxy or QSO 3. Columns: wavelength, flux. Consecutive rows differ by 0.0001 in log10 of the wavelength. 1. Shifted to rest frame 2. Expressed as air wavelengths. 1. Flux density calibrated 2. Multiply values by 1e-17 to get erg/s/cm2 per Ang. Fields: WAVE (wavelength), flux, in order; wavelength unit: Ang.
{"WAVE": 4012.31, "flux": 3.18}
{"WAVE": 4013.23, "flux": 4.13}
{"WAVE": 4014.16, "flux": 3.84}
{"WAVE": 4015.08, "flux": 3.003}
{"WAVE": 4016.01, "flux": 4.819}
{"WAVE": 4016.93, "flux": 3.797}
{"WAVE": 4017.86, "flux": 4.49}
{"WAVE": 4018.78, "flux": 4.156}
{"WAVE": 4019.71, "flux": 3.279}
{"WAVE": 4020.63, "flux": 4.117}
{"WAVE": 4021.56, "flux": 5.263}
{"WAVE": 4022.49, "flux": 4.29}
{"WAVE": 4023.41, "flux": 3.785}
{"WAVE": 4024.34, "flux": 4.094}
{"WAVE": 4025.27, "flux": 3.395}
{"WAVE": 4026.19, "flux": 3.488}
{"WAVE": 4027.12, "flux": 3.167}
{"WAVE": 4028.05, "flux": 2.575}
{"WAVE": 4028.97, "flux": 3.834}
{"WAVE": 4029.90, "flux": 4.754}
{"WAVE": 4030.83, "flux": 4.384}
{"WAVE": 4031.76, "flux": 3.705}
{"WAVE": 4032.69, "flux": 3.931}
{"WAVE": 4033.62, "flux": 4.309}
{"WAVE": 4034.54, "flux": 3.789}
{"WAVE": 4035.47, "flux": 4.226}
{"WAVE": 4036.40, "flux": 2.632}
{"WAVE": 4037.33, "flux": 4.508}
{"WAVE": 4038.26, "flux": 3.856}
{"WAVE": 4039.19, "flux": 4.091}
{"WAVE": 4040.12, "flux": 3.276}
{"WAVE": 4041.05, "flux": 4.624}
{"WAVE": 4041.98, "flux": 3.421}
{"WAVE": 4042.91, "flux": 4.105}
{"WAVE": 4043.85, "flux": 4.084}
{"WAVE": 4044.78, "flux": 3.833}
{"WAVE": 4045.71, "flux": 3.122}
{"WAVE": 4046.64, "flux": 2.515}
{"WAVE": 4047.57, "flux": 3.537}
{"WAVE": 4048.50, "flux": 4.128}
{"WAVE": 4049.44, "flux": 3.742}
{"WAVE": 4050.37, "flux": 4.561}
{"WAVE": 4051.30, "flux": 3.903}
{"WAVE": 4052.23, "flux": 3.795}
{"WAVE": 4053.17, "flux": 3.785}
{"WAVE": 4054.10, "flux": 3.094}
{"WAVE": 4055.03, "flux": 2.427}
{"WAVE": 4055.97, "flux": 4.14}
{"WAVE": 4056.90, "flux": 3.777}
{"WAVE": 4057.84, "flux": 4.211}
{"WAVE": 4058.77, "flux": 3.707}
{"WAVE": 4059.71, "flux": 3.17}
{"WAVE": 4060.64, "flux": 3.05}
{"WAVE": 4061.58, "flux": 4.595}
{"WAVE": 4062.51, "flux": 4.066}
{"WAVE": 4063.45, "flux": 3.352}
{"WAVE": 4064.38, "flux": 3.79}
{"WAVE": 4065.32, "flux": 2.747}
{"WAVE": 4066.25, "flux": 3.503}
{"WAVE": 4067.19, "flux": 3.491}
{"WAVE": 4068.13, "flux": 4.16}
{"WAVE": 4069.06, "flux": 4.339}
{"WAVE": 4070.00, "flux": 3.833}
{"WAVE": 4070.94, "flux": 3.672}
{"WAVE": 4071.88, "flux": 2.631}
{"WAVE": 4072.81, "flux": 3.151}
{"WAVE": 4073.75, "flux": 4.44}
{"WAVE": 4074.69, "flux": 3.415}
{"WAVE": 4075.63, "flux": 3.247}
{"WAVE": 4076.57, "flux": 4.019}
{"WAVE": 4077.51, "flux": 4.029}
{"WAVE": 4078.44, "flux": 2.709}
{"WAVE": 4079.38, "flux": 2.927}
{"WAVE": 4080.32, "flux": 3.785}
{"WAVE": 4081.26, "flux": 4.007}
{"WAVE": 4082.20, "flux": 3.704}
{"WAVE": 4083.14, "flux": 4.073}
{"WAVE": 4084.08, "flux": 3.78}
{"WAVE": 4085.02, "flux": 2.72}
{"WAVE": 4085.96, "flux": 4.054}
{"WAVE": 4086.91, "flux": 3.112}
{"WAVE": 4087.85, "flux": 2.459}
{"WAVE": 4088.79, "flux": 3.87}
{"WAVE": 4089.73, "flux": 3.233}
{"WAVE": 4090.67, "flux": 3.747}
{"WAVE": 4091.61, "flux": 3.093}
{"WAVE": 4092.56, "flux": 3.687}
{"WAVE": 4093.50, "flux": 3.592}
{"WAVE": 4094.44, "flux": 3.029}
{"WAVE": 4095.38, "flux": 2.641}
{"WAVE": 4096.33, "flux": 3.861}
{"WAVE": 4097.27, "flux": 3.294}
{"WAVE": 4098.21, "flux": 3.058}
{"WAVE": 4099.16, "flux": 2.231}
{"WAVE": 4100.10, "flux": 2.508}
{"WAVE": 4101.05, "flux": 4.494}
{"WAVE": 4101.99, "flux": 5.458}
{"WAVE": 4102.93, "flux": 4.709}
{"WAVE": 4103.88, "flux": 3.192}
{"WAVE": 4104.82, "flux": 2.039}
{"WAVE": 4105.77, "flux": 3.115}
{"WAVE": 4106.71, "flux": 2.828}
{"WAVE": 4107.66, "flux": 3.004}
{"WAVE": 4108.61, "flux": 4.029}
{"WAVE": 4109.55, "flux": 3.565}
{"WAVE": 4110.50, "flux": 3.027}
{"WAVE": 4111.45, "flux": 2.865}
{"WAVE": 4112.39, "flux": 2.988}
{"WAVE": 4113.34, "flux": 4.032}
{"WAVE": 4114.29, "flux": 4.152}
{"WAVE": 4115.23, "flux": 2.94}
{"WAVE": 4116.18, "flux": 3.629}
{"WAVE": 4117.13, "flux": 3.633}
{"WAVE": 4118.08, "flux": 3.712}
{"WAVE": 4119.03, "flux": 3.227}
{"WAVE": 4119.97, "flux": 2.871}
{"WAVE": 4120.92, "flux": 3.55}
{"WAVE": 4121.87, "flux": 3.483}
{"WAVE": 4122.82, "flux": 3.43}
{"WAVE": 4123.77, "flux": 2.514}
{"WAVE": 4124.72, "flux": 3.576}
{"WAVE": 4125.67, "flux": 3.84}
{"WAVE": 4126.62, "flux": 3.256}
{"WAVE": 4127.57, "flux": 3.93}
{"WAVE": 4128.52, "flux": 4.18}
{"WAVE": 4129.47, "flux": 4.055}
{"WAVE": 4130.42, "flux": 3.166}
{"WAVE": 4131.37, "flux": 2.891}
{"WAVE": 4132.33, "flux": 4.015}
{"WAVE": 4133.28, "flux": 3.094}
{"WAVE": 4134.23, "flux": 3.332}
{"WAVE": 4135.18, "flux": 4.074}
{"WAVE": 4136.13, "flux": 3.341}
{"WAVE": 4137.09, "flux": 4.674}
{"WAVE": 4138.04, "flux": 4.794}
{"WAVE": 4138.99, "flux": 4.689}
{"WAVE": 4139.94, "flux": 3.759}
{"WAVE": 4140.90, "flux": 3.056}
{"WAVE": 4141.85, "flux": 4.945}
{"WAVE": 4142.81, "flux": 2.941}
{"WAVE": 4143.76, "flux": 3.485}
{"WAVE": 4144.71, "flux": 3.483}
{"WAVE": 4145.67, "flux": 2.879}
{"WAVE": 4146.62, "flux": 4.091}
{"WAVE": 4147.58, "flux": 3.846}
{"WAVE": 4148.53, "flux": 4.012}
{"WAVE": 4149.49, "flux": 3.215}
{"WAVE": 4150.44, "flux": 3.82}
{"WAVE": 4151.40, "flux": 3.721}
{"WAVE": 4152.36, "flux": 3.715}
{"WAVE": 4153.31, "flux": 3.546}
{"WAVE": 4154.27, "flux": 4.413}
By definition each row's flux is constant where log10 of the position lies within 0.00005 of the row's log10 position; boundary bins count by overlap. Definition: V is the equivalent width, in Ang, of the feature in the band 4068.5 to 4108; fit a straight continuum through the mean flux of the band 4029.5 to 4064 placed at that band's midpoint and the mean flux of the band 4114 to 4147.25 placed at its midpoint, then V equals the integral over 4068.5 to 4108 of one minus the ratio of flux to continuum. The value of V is 2.7 Ang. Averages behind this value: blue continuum 3.79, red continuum 3.62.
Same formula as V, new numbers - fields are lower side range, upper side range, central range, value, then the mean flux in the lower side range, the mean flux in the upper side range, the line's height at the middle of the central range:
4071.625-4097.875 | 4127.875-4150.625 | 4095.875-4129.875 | 1.4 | 3.45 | 3.74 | 3.6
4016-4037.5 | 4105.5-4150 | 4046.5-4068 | 1.0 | 3.92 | 3.56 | 3.81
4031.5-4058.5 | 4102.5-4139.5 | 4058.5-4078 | 0.3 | 3.76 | 3.52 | 3.69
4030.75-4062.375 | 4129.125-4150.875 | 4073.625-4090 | 1.0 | 3.76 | 3.72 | 3.75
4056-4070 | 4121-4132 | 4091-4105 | 0.7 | 3.73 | 3.49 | 3.6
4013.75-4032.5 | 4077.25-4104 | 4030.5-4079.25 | 0.2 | 3.91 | 3.48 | 3.71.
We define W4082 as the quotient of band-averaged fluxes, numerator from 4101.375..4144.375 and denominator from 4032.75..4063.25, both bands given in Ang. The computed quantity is 0.96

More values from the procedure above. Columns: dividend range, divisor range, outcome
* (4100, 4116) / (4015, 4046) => 0.89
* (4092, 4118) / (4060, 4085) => 0.94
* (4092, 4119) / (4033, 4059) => 0.90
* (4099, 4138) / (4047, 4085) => 0.96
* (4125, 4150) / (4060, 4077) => 1.03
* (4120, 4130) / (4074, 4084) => 0.98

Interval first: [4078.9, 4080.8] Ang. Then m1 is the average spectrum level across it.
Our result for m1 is 3.35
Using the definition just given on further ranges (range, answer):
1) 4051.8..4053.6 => 3.78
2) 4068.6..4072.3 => 3.62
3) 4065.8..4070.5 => 3.86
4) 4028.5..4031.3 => 4.32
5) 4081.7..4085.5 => 3.58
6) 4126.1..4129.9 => 3.85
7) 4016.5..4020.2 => 3.93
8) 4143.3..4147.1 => 3.49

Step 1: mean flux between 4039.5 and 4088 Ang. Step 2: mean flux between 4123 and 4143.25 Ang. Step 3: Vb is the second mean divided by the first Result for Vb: 1.0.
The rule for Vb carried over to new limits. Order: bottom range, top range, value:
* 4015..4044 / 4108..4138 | 0.90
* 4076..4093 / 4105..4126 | 0.96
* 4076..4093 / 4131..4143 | 1.10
